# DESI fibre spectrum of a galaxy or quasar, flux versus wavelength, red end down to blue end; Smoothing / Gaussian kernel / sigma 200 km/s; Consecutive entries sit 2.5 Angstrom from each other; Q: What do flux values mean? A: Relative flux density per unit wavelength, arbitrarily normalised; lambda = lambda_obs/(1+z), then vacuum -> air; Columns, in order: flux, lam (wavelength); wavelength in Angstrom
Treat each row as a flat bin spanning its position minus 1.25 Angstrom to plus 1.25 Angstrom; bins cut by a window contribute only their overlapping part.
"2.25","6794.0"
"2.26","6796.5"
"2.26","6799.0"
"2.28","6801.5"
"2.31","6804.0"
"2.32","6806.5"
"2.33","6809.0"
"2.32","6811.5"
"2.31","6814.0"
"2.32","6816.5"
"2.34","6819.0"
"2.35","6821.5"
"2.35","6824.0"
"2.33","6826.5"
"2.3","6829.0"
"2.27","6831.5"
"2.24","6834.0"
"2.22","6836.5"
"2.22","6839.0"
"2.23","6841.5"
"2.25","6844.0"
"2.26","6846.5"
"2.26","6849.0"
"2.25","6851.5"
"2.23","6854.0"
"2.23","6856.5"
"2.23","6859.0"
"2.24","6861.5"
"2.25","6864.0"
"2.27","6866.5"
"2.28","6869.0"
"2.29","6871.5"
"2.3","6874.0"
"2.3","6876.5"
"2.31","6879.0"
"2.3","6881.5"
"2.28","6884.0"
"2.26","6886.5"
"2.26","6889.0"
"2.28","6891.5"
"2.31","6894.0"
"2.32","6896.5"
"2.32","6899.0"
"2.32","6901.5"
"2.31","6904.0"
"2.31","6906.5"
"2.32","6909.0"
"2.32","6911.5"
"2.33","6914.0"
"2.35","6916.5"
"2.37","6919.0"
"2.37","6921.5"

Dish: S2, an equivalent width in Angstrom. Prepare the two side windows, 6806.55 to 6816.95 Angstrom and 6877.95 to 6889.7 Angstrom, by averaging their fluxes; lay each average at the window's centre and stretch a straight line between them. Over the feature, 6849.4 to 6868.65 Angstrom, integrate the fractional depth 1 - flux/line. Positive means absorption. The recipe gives 0.4 Angstrom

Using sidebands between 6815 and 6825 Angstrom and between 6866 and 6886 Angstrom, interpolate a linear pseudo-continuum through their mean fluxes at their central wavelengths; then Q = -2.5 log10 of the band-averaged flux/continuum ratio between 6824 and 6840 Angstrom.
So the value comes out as 0.03 mag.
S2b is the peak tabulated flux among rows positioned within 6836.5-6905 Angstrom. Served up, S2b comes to 2.32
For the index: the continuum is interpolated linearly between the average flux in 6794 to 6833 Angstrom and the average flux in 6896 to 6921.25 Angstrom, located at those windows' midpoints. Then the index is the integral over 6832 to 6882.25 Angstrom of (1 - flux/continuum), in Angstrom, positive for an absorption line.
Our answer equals 1.3 Angstrom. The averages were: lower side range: 2.31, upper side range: 2.33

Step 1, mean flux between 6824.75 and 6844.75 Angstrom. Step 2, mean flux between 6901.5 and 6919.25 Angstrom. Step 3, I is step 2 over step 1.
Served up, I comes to 1.03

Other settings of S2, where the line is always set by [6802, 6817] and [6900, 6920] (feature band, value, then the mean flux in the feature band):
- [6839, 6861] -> 0.8 Angstrom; 2.24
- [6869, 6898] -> 0.4 Angstrom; 2.29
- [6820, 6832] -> 0.0 Angstrom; 2.32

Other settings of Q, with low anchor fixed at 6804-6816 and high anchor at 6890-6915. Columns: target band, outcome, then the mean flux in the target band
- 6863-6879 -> 0.015 mag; 2.28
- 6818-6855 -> 0.021 mag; 2.27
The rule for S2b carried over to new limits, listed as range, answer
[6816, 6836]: 2.35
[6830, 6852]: 2.27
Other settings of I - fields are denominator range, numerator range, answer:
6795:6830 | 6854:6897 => 0.98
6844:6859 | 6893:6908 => 1.03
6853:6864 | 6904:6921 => 1.04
